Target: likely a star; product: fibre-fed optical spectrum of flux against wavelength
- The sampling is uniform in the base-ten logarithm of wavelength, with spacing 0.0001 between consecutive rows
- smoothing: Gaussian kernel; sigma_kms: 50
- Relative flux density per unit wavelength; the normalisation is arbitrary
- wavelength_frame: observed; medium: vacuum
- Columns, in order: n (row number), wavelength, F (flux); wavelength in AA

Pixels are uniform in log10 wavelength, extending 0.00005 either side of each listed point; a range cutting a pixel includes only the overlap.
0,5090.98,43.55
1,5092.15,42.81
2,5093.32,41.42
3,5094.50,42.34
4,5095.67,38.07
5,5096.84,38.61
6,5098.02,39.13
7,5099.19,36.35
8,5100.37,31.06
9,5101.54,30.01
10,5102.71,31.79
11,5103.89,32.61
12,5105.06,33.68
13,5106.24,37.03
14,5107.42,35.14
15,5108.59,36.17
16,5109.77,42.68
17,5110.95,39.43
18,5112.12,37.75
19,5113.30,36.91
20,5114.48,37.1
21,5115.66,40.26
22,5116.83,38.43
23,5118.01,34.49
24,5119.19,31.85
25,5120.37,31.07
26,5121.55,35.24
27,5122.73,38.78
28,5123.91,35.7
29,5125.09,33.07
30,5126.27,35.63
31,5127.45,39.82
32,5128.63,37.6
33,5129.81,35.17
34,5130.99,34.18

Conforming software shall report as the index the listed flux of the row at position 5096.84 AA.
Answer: 38.61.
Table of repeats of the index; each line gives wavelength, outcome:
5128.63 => 37.6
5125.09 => 33.07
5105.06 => 33.68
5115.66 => 40.26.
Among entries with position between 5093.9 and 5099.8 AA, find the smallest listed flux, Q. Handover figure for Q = 36.35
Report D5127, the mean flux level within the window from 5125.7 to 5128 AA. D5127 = 37.7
